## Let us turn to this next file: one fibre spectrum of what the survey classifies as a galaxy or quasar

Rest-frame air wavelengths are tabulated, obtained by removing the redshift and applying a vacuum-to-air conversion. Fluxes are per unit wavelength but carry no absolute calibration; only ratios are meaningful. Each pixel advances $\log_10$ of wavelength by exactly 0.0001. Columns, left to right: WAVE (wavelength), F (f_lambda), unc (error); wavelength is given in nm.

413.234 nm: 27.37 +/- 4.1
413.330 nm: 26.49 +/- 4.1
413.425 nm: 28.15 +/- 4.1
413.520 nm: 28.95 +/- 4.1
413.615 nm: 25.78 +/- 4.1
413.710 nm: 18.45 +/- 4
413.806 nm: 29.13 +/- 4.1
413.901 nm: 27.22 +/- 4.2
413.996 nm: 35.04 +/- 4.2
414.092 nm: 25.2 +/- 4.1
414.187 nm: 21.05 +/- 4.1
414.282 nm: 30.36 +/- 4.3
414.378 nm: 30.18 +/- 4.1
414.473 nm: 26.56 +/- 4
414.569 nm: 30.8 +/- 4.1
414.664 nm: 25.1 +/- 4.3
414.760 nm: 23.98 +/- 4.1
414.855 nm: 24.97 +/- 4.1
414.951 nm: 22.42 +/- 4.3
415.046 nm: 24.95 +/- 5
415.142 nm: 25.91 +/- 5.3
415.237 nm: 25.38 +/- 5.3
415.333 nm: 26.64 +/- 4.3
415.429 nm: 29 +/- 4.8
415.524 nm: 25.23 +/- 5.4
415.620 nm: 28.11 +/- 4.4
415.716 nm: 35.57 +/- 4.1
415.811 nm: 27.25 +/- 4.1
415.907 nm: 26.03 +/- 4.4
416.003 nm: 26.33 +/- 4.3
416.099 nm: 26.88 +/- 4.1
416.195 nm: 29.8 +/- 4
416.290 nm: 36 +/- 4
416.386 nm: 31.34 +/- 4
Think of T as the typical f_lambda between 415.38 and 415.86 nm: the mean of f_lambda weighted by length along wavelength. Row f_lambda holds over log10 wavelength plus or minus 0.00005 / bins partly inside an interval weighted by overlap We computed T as 29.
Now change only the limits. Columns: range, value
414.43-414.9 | 26.3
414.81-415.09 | 24.1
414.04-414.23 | 23.4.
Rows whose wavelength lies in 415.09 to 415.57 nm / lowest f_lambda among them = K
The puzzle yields 25.23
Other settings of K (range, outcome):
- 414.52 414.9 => 23.98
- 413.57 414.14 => 18.45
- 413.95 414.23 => 21.05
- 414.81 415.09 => 22.42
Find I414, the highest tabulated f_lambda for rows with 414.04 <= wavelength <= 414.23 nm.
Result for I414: 25.2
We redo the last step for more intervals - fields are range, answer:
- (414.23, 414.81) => 30.8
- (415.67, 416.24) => 35.57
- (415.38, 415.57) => 29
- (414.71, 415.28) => 25.91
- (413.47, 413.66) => 28.95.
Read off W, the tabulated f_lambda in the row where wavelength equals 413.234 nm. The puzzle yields 27.37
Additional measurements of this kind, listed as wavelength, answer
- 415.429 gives 29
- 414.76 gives 23.98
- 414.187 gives 21.05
